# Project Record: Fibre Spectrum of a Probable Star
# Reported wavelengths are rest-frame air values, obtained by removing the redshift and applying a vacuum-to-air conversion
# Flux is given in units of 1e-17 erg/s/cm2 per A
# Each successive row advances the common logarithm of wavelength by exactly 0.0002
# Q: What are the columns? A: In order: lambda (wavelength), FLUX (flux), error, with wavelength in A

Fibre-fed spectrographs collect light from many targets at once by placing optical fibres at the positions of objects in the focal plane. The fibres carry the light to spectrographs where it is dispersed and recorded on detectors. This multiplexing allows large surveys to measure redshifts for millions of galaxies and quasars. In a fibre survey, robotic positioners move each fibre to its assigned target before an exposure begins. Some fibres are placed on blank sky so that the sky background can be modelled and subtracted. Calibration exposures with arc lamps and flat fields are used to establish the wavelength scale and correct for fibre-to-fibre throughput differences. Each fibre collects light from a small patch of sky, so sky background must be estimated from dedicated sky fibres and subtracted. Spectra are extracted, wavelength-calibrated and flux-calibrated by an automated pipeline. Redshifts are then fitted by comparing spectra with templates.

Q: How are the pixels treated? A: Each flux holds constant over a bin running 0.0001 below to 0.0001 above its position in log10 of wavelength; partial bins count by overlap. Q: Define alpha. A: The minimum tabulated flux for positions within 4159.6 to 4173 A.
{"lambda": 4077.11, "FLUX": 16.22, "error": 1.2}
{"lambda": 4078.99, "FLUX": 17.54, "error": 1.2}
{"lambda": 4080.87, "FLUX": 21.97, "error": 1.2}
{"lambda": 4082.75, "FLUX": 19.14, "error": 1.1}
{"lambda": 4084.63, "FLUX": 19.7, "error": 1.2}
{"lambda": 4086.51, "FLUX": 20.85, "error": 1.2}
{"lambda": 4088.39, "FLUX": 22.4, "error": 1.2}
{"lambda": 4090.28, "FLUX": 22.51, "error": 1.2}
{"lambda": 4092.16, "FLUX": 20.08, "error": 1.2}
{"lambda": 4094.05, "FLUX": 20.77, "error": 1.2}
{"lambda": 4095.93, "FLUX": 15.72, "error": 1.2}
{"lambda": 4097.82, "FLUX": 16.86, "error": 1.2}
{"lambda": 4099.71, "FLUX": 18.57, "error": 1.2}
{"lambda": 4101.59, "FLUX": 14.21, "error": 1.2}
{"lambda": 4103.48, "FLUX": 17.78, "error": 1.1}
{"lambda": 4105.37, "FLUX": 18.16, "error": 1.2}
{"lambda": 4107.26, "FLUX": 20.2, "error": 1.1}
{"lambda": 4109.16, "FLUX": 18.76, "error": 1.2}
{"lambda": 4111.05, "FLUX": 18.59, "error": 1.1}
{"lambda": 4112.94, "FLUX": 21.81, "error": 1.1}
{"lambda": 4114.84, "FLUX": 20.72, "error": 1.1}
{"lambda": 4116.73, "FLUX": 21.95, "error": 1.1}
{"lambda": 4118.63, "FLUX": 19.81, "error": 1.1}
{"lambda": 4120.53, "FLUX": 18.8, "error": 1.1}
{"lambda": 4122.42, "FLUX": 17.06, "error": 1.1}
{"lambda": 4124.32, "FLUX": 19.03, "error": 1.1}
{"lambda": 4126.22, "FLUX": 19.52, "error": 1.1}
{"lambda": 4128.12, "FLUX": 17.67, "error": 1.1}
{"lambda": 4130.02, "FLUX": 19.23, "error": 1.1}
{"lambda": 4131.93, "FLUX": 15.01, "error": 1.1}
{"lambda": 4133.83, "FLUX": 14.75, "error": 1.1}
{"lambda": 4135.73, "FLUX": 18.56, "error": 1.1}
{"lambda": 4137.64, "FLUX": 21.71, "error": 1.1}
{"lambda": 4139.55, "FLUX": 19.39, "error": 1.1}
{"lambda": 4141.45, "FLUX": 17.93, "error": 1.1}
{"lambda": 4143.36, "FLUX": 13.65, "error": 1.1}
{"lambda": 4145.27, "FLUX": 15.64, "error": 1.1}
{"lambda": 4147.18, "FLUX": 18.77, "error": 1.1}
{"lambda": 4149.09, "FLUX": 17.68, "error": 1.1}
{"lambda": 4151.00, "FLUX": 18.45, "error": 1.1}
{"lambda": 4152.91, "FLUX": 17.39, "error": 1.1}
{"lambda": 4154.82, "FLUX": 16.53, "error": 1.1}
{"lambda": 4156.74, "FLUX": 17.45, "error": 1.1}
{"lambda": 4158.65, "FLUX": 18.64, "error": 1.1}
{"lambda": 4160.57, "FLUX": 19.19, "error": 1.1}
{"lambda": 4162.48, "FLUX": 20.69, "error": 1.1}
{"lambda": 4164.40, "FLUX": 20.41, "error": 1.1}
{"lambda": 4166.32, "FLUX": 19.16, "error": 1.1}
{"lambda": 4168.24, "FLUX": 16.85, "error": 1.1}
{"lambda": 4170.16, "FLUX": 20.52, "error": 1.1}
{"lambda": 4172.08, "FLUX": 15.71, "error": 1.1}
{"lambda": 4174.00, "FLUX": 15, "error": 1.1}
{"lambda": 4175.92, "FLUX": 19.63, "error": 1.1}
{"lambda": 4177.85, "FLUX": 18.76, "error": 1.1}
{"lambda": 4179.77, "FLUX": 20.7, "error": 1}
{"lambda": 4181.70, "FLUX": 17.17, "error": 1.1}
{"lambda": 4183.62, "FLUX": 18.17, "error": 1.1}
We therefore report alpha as 15.71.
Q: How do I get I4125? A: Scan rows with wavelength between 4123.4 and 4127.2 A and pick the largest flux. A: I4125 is 19.52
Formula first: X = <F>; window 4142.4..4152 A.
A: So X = 16.8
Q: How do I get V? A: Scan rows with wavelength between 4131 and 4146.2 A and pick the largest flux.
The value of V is 21.71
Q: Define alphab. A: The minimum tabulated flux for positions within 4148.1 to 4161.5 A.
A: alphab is 16.53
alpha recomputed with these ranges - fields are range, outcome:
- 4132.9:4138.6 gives 14.75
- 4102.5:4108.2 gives 17.78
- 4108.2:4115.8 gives 18.59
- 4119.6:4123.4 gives 17.06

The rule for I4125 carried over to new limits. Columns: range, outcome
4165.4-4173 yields 20.52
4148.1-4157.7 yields 18.45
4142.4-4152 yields 18.77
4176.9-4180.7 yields 20.7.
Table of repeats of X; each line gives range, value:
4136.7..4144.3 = 18.2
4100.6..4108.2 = 17.6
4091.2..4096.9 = 18.9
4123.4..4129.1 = 18.7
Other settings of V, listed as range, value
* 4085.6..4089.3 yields 22.4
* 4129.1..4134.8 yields 19.23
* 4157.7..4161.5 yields 19.19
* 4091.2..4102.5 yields 20.77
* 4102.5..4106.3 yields 18.16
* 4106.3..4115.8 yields 21.81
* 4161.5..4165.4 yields 20.69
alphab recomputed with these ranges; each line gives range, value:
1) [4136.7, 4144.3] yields 13.65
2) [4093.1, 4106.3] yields 14.21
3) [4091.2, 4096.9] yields 15.72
